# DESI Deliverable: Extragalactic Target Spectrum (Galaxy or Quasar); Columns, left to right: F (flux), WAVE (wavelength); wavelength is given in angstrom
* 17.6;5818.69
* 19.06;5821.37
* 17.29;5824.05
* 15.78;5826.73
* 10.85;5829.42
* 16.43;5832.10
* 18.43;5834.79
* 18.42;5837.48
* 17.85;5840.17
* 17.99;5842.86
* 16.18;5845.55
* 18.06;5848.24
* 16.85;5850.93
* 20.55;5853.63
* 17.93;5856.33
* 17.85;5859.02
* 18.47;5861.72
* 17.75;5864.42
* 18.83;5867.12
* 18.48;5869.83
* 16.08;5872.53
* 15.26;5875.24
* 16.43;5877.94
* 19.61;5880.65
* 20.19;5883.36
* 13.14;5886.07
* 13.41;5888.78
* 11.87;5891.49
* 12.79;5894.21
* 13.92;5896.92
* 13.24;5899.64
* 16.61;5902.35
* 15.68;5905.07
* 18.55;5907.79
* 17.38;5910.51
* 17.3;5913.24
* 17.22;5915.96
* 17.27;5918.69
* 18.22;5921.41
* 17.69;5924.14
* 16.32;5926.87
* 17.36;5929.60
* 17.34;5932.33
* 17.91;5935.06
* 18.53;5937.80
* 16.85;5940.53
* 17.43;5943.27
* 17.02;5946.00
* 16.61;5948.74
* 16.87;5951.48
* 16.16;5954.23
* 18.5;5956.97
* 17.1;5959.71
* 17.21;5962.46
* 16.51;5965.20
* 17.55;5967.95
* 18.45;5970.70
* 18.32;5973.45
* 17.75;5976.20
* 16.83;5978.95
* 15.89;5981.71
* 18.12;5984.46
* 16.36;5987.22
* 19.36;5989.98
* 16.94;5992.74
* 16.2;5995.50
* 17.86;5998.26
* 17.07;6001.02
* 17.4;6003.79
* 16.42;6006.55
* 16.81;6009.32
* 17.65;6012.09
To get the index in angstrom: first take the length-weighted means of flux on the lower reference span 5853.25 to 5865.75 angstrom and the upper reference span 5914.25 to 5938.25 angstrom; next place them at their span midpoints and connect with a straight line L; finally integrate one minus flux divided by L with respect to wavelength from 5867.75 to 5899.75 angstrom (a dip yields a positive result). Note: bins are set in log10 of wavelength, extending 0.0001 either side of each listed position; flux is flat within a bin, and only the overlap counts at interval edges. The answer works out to 4.5 angstrom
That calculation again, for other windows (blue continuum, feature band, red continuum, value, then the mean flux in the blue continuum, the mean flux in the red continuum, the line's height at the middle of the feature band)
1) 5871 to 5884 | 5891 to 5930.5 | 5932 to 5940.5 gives 3.29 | 17.4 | 17.8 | 17.6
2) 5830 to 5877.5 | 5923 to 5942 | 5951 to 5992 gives 0.04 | 17.6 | 17.4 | 17.5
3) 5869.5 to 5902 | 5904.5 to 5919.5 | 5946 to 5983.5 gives -1.29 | 15.3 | 17.2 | 15.9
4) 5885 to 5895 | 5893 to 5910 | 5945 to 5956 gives -2.13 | 12.8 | 16.7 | 13.5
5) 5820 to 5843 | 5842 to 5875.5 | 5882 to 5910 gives -3.59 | 16.8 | 15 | 16.1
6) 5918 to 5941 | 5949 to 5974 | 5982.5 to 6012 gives 0.08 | 17.5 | 17.2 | 17.4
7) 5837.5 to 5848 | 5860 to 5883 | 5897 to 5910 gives -1.31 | 17.6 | 15.9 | 16.8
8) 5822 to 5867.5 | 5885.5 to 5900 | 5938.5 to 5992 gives 3.60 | 17.4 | 17.3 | 17.4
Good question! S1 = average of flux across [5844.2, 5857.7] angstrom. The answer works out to 17.9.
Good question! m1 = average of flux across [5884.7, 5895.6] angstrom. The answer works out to 12.8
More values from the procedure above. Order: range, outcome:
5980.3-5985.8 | 17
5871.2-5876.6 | 15.7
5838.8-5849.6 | 17.5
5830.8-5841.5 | 17.8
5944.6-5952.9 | 16.8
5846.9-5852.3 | 17.5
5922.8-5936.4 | 17.3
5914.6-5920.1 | 17.3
